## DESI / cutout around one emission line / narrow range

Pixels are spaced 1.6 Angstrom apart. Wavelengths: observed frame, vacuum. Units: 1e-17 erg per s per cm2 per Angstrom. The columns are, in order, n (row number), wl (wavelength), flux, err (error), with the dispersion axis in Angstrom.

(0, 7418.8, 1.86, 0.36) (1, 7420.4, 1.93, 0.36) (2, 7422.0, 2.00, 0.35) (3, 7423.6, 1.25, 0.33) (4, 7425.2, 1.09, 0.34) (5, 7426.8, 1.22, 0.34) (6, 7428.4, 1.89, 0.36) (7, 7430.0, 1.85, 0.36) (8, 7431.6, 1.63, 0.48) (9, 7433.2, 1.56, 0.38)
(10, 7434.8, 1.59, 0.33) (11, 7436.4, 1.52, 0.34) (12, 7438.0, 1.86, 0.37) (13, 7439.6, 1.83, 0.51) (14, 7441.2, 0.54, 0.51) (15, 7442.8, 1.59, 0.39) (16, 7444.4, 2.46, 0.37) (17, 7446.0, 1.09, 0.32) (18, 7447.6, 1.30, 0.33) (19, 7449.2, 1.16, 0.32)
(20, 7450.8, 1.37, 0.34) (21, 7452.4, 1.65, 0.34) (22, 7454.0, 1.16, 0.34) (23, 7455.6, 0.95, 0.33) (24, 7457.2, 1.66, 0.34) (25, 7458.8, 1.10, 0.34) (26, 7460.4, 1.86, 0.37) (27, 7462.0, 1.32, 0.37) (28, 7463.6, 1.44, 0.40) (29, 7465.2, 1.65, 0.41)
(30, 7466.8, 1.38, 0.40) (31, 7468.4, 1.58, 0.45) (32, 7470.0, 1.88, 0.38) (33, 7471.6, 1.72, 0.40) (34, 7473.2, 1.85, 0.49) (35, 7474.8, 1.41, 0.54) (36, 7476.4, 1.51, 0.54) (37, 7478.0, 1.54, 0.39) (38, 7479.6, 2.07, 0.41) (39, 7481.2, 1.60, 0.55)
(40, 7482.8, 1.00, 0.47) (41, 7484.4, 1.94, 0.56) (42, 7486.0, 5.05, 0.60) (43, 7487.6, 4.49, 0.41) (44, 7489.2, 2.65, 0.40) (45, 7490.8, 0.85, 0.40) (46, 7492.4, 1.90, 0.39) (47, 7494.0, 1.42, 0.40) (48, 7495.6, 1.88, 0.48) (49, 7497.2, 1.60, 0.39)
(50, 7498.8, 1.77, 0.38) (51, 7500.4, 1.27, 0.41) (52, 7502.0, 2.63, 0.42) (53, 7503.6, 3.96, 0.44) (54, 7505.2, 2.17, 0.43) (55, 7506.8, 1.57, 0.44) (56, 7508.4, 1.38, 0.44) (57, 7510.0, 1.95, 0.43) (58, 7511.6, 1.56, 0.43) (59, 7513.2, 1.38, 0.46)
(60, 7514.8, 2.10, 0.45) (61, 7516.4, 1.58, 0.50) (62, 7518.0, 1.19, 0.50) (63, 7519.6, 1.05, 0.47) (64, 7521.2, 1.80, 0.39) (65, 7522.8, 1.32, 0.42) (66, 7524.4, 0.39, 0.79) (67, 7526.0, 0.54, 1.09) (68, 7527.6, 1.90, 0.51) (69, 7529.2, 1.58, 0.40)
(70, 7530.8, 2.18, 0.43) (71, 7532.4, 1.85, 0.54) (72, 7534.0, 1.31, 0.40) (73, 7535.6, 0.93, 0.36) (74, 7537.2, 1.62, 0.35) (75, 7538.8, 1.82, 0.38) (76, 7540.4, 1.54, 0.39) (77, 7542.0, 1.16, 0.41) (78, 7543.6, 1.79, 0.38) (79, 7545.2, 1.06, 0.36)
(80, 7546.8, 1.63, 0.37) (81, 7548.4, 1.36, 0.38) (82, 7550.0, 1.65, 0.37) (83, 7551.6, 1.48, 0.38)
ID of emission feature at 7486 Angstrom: [S II] 6716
